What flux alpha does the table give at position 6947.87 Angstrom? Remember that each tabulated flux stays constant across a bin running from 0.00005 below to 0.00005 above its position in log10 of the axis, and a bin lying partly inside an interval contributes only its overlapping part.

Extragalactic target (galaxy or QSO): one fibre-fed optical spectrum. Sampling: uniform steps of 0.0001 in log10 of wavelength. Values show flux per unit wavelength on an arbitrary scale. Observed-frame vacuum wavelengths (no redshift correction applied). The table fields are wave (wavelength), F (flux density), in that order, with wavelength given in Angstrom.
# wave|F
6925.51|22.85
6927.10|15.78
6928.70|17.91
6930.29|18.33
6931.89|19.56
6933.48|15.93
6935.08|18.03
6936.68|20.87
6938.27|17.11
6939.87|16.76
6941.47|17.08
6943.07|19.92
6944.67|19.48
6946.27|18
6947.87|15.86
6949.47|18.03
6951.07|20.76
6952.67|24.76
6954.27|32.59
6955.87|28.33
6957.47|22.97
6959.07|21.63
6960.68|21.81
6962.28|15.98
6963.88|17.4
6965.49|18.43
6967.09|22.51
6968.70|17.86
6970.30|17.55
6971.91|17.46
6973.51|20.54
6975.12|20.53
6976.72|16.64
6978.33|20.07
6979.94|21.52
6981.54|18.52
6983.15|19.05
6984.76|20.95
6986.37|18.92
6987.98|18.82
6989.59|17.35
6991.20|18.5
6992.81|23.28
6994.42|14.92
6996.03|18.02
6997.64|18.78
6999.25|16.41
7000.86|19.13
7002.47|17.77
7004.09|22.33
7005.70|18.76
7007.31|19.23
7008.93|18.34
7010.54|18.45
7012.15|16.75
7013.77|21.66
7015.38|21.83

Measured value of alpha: 15.86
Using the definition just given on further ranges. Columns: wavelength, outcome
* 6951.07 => 20.76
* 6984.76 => 20.95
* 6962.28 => 15.98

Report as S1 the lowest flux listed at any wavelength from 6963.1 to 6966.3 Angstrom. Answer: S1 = 17.4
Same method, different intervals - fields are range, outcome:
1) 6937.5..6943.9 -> 16.76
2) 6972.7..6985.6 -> 16.64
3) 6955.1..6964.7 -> 15.98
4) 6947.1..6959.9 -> 15.86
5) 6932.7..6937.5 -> 15.93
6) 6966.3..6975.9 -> 17.46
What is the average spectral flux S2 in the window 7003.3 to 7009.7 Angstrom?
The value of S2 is 19.7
